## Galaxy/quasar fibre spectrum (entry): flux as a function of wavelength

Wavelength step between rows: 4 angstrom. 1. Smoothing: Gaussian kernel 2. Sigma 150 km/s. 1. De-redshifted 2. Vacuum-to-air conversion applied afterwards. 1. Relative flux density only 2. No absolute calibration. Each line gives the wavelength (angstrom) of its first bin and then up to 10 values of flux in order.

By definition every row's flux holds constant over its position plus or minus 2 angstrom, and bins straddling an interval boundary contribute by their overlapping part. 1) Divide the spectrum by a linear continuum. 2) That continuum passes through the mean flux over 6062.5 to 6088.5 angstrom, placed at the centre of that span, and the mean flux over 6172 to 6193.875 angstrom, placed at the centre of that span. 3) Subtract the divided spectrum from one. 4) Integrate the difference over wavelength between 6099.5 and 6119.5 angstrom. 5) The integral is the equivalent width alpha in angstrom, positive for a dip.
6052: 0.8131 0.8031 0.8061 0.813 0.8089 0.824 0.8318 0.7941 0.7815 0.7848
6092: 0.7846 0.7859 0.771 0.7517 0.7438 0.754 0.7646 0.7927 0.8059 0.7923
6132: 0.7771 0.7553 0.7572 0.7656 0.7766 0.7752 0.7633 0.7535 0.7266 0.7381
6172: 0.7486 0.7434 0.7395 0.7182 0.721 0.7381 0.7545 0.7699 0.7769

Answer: 0.6 angstrom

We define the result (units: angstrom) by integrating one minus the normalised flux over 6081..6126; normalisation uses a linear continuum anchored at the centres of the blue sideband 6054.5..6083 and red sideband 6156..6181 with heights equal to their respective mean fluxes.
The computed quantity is 0.7 angstrom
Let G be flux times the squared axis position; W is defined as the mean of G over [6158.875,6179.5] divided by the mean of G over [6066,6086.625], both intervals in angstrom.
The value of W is 0.95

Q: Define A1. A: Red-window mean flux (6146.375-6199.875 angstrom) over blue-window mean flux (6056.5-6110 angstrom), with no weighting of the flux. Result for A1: 0.9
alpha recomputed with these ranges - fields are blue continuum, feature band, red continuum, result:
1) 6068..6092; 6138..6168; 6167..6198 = -0.08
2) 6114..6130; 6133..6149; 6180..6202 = 0.24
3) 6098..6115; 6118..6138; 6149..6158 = -0.59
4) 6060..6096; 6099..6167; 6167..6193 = 0.00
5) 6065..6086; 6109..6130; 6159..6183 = -0.09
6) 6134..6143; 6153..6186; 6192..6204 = 0.72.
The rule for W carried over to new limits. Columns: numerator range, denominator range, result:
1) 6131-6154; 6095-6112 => 1.02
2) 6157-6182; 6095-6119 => 0.99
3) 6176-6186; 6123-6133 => 0.94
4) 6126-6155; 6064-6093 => 0.98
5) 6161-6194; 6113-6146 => 0.96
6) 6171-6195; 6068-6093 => 0.95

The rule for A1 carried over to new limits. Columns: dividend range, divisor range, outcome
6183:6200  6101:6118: 0.98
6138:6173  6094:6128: 0.98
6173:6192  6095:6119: 0.96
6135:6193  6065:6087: 0.93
